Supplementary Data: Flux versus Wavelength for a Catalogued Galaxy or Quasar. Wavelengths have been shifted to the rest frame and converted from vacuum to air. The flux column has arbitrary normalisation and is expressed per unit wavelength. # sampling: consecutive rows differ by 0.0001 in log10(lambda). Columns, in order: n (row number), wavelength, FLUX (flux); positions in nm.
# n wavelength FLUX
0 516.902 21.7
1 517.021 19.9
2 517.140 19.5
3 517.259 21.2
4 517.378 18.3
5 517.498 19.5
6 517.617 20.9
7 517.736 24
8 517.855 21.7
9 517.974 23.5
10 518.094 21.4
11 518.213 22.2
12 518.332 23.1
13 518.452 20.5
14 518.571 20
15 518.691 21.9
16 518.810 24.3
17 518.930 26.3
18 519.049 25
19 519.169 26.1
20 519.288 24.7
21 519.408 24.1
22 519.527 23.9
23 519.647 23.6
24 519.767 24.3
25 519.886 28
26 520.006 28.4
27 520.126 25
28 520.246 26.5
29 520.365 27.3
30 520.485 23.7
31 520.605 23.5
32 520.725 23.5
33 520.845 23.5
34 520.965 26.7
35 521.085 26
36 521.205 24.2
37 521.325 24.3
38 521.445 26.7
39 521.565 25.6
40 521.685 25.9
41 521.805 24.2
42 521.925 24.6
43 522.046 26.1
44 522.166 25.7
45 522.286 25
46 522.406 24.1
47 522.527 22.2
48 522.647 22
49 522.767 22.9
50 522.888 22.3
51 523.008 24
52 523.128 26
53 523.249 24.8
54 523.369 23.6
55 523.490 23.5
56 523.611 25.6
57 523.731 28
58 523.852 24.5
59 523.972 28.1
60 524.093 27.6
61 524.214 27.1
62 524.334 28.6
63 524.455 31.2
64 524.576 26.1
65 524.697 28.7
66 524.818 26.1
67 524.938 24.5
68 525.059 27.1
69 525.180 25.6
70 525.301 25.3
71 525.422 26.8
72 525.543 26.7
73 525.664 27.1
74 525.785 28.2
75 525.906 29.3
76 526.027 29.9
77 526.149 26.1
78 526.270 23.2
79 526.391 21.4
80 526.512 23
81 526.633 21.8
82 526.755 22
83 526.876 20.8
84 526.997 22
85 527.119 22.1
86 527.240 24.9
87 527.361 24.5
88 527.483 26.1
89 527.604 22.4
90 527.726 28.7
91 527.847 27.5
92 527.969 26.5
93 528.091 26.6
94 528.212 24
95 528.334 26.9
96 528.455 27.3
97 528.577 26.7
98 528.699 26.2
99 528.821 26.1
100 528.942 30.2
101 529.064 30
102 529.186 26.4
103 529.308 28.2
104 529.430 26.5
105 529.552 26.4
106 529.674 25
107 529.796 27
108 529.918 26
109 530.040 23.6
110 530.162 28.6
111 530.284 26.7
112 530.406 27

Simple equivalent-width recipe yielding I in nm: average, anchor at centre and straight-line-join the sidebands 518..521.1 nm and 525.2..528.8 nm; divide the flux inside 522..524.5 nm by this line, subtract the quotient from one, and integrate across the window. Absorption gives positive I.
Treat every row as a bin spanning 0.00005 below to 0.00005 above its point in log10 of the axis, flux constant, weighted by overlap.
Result -0.05 nm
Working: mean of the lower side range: 24.3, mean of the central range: 25.3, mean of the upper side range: 25.3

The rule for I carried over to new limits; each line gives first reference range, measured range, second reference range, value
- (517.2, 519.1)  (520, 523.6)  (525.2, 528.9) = -0.19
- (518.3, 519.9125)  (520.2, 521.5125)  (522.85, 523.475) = -0.06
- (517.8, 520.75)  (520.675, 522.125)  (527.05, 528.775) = -0.04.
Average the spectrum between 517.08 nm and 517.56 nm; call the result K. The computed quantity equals 19.6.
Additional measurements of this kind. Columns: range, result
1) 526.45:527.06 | 21.9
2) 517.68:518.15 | 22.6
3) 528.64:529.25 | 27.8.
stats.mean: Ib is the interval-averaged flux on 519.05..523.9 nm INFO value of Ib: 24.9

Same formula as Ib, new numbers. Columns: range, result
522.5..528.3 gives 25.4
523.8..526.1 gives 27.3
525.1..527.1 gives 24.9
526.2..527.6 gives 22.9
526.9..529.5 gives 26.1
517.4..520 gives 23.3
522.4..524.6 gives 25.4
